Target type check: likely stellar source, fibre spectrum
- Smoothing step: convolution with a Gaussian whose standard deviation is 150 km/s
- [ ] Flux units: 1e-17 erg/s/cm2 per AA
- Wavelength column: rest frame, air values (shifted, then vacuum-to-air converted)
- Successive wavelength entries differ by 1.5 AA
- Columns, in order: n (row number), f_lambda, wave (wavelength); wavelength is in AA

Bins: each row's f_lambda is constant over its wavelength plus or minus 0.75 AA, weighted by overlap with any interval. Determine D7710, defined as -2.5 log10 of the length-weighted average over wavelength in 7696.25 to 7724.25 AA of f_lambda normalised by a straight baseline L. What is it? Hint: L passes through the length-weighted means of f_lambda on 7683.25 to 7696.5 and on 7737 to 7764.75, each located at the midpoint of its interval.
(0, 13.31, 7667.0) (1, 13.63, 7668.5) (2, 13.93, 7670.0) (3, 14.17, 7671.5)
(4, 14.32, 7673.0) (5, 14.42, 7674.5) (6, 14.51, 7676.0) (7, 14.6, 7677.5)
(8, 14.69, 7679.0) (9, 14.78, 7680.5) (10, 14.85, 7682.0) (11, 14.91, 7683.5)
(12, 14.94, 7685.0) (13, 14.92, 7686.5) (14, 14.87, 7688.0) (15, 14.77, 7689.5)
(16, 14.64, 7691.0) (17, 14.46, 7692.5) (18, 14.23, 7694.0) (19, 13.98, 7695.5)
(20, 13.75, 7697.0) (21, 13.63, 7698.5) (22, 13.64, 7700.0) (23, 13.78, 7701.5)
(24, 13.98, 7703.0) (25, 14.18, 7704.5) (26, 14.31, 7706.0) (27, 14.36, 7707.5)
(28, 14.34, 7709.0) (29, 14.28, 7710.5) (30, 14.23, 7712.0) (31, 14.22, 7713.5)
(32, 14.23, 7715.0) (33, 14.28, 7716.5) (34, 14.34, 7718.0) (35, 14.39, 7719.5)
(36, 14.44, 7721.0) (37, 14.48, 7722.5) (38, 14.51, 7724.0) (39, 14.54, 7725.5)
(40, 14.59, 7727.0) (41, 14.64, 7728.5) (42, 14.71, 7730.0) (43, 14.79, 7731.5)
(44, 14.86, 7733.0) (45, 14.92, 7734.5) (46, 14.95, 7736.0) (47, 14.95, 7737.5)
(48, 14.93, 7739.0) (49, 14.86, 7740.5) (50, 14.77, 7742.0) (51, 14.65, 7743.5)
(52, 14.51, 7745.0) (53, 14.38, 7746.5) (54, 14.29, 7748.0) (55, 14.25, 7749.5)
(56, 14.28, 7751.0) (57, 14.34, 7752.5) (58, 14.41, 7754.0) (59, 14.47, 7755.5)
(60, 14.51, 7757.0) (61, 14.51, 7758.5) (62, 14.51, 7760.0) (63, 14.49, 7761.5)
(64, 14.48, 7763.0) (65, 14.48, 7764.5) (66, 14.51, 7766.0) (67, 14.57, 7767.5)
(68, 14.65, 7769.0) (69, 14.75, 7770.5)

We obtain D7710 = 0.03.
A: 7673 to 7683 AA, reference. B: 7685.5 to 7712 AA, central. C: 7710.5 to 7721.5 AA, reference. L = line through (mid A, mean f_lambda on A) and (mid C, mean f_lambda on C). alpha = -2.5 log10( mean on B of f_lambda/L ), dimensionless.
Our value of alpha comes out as 0.02 mag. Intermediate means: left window 14.6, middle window 14.2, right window 14.3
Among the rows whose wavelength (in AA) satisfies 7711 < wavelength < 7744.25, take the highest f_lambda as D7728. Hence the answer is 14.95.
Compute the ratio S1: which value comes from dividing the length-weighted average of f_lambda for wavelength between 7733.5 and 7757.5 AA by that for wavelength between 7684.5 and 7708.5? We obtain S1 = 1.0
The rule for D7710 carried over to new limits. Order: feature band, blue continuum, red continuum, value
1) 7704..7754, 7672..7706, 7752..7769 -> 0.00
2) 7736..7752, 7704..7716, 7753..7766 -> -0.01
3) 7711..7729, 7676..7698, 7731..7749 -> 0.02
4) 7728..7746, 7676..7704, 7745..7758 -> -0.03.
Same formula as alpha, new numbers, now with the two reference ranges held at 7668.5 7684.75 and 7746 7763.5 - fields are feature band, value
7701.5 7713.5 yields 0.02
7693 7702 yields 0.05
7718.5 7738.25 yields -0.02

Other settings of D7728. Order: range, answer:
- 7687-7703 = 14.87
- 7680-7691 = 14.94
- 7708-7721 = 14.44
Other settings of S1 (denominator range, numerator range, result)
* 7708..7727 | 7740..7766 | 1.01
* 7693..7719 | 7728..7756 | 1.04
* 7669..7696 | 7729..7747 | 1.02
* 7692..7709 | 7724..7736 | 1.05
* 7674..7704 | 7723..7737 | 1.02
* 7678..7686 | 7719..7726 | 0.98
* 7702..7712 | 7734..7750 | 1.03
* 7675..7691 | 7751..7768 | 0.98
